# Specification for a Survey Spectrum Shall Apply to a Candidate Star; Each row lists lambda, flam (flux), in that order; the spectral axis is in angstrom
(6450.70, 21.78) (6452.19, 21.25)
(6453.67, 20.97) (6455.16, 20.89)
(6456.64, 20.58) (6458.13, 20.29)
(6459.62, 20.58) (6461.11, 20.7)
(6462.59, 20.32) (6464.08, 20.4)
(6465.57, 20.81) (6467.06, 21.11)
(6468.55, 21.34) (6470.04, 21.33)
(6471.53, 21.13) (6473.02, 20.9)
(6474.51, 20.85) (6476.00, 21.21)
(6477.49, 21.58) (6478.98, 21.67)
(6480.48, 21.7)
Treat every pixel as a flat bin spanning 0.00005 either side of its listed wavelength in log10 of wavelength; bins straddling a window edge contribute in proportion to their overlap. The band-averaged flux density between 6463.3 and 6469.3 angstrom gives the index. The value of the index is 20.9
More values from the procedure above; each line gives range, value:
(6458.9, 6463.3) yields 20.6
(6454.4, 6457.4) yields 20.7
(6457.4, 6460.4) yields 20.4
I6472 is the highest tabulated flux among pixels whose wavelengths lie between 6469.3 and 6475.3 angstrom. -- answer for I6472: 21.33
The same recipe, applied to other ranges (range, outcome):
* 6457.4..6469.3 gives 21.34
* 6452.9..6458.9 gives 20.97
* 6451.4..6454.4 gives 21.25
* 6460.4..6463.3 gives 20.7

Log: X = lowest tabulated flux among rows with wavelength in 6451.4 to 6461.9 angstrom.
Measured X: 20.29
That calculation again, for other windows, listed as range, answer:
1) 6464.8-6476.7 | 20.81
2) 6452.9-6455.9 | 20.89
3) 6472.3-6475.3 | 20.85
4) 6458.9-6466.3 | 20.32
